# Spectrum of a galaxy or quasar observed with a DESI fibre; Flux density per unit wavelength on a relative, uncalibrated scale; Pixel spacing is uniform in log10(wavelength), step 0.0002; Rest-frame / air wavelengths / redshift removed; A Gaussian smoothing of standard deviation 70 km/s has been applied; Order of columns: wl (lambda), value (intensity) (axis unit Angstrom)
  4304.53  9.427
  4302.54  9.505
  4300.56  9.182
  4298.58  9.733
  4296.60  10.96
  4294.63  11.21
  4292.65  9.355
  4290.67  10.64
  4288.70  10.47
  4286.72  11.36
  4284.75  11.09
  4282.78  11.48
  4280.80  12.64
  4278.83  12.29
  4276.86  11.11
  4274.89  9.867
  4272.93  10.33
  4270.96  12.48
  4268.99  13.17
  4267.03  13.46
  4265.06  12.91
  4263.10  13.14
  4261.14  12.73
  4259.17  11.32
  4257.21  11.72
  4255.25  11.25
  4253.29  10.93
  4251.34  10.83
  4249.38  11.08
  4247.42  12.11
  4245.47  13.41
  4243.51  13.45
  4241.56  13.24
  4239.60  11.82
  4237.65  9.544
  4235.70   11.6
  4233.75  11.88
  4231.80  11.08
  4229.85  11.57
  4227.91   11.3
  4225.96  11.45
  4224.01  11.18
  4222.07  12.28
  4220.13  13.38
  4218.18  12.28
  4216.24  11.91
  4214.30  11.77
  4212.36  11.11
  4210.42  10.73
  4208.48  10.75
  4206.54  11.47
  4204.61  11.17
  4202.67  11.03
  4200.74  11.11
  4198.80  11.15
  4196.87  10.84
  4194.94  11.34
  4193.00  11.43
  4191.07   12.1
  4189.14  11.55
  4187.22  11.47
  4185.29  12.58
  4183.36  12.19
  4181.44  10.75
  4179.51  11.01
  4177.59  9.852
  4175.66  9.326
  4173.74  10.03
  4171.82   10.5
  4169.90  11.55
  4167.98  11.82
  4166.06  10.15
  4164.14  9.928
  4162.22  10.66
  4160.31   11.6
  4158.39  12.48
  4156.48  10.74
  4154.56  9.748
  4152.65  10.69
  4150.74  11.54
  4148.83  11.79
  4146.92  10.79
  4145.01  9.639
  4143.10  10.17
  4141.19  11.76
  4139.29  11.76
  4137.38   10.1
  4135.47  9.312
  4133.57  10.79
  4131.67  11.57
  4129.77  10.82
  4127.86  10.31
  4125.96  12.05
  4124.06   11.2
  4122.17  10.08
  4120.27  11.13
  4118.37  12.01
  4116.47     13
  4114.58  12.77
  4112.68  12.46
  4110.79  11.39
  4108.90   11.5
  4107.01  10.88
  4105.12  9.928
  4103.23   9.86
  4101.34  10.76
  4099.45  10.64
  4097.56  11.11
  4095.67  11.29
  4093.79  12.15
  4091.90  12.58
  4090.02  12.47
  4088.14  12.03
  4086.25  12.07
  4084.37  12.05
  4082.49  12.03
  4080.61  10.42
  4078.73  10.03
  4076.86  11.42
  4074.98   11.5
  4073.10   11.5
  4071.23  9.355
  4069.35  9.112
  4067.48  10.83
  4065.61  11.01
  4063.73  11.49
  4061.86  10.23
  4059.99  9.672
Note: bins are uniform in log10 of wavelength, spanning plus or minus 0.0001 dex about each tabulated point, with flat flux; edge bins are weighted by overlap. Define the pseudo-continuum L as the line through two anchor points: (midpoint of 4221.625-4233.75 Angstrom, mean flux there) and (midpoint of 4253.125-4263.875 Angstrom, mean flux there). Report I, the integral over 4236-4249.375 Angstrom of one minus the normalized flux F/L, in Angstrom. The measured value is -0.53 Angstrom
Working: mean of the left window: 11.5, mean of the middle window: 12.1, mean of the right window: 11.9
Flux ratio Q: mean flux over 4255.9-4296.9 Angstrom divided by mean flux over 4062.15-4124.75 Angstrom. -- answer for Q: 1.03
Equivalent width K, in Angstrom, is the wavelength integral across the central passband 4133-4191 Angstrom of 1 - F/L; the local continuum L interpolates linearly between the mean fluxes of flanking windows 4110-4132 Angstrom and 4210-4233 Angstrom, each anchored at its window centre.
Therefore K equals 3.6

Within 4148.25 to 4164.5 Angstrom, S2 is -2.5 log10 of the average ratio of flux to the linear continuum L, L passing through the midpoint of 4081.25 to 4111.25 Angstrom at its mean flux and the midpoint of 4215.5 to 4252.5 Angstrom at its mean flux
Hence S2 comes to 0.05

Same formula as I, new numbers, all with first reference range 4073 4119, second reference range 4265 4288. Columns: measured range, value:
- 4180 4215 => 0.9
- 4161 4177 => 1.5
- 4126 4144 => 1.2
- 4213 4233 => -0.2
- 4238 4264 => -0.6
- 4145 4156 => 0.8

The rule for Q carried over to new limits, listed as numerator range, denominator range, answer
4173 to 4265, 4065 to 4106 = 1.04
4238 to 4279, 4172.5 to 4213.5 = 1.08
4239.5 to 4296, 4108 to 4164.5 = 1.05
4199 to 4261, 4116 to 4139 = 1.06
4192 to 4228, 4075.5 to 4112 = 1.01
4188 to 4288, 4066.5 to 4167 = 1.05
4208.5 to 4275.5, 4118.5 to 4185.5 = 1.09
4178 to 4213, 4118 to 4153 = 1.04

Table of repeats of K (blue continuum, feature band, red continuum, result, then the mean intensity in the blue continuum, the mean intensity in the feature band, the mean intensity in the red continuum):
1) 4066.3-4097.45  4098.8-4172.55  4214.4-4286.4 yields 2.9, 11.3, 11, 11.9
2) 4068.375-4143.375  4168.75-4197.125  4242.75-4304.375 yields 0.5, 11.2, 11.1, 11.4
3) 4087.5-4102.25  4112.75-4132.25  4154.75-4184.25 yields -0.4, 11.6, 11.5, 10.8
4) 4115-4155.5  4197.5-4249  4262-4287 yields -0.3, 11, 11.7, 12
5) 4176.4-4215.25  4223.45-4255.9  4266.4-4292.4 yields -0.8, 11.3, 11.6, 11.5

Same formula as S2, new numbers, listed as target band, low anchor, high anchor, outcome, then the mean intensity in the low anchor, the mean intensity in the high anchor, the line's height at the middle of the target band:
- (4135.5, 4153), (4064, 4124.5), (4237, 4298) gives 0.05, 11.3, 11.7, 11.4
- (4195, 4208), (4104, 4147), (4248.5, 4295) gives 0.02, 11.1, 11.5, 11.3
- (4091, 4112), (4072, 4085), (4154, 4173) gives 0.00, 11.2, 10.9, 11.2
